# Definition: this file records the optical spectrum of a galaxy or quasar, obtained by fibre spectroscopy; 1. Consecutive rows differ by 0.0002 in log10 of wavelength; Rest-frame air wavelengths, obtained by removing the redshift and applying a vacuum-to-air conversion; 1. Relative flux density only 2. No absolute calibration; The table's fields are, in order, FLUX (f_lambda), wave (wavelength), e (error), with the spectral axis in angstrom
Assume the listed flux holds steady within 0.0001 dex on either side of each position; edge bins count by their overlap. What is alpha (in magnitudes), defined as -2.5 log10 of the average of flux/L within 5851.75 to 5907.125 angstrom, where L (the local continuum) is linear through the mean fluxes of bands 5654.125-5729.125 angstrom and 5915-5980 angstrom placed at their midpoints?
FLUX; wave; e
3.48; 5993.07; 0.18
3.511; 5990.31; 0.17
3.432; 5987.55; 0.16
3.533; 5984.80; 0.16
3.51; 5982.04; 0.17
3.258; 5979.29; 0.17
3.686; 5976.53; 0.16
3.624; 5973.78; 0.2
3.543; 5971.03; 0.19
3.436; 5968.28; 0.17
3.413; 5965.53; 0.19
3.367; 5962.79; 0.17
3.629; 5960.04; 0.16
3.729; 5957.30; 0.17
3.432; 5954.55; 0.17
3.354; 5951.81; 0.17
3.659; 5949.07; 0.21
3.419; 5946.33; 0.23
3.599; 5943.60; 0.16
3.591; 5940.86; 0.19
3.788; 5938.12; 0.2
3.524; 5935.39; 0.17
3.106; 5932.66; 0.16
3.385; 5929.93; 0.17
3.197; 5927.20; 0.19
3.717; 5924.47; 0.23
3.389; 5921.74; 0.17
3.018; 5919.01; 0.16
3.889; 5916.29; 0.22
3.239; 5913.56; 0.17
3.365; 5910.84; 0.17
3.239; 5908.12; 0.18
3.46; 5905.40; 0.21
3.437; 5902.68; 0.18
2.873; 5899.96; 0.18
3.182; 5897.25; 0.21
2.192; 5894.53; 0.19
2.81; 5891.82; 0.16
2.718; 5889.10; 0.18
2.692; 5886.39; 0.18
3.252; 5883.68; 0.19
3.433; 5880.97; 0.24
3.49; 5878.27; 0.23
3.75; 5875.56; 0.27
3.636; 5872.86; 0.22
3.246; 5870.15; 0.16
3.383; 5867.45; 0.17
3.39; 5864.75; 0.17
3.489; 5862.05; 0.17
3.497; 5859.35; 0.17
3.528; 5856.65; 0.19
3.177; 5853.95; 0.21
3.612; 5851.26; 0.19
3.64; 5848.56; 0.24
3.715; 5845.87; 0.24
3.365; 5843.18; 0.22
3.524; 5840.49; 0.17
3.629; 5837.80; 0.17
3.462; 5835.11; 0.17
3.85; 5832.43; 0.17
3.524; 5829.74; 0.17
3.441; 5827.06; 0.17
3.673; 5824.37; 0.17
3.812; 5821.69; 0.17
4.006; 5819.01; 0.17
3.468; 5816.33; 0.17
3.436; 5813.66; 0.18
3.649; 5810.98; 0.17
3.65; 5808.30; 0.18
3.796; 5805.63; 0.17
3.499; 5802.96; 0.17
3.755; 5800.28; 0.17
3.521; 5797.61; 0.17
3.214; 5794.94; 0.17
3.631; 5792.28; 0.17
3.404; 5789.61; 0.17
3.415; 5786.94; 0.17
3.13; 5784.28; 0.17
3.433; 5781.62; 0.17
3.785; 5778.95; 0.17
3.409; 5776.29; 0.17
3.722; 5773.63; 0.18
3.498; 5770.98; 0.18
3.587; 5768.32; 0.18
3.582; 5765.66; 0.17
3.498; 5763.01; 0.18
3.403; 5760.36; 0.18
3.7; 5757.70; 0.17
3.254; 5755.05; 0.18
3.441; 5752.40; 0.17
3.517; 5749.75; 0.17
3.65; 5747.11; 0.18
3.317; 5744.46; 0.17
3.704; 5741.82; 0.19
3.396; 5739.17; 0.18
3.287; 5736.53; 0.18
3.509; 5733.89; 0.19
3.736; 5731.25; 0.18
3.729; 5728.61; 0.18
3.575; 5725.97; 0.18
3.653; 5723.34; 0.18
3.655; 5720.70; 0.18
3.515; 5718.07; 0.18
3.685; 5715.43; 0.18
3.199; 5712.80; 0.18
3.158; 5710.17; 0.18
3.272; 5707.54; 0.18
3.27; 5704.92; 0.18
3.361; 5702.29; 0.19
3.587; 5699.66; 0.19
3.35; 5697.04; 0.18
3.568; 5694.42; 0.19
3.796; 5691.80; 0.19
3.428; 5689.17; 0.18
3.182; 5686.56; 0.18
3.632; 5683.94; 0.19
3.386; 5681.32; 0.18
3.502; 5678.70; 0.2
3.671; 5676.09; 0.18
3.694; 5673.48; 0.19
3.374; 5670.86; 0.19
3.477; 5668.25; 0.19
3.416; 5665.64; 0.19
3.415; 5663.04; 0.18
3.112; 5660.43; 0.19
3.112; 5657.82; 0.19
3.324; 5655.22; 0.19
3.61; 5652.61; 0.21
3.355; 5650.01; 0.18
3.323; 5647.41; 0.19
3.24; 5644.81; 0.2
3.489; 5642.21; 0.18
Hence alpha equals 0.08 mag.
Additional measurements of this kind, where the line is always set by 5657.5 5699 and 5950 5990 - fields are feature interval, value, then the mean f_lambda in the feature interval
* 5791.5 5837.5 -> -0.042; 3.61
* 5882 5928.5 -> 0.108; 3.16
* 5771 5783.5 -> -0.027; 3.56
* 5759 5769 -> -0.014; 3.51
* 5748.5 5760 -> -0.001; 3.47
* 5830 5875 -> -0.010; 3.51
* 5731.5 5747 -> -0.005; 3.48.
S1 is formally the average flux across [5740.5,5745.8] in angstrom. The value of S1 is 3.51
